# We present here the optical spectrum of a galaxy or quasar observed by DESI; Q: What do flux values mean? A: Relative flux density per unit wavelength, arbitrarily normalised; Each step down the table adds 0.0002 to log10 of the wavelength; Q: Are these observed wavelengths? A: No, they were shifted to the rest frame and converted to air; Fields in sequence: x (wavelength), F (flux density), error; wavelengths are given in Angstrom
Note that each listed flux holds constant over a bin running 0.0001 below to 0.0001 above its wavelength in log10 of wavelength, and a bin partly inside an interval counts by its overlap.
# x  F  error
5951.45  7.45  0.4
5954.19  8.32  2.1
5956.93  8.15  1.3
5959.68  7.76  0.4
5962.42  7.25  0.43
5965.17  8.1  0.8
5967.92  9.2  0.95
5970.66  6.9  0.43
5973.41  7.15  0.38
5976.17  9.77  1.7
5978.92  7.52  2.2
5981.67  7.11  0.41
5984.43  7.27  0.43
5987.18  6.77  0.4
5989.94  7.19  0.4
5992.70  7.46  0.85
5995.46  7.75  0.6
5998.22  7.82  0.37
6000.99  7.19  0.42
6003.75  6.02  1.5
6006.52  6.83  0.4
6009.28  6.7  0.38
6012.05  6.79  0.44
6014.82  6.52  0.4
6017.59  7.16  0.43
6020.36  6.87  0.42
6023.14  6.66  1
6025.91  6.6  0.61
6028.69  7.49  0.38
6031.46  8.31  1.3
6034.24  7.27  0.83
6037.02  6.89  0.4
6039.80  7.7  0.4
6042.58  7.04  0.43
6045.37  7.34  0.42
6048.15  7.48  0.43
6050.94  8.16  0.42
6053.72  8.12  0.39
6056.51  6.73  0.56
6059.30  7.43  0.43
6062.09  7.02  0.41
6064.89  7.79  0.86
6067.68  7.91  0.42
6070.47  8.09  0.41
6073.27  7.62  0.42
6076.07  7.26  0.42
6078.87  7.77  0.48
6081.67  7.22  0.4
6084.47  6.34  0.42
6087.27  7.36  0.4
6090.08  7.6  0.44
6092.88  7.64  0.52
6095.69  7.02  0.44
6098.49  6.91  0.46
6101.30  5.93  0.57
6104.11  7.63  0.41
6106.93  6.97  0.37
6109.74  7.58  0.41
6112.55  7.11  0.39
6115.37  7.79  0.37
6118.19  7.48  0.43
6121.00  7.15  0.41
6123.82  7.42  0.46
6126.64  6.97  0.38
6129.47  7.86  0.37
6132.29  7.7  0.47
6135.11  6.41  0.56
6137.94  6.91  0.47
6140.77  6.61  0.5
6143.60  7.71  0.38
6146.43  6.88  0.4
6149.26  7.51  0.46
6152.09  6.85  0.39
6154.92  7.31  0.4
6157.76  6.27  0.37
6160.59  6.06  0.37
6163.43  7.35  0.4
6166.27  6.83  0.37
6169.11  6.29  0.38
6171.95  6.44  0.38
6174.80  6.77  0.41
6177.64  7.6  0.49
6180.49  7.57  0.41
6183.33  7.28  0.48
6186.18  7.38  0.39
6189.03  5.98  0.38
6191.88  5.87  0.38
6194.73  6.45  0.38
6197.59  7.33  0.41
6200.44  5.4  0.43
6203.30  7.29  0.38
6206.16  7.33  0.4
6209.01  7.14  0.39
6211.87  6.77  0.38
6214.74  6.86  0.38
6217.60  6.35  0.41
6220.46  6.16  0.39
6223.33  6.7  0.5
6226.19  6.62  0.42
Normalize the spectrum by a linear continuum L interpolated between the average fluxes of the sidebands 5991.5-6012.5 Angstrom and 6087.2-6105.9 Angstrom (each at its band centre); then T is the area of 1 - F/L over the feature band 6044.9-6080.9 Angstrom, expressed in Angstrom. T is -2.4 Angstrom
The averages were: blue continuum 7.08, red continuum 7.14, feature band 7.59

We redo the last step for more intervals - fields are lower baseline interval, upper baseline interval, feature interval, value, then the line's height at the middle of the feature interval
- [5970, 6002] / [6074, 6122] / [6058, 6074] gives -0.7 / 7.31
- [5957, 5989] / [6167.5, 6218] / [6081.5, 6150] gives -0.7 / 7.12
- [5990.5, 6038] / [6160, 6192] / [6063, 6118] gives -3.0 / 6.97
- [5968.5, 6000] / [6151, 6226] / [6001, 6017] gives 1.7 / 7.46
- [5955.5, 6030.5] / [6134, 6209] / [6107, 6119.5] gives -0.8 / 7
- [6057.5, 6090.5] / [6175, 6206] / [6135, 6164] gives 0.6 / 7.05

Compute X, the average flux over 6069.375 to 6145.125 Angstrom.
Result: 7.26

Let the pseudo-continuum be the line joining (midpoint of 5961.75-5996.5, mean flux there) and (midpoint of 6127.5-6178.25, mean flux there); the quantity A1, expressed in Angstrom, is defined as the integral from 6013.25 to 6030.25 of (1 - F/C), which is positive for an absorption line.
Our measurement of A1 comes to 1.33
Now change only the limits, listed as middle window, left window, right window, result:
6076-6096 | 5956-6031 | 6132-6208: -0.6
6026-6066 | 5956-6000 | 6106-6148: 0.2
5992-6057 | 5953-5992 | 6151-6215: 2.6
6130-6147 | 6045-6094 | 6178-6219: 0.1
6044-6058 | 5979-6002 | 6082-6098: -0.6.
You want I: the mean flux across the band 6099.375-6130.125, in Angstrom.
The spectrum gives 7.24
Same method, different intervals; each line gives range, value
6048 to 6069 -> 7.58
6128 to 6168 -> 7.01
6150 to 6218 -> 6.8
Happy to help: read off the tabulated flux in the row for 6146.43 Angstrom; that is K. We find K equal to 6.88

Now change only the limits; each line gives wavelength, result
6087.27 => 7.36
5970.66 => 6.9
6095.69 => 7.02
